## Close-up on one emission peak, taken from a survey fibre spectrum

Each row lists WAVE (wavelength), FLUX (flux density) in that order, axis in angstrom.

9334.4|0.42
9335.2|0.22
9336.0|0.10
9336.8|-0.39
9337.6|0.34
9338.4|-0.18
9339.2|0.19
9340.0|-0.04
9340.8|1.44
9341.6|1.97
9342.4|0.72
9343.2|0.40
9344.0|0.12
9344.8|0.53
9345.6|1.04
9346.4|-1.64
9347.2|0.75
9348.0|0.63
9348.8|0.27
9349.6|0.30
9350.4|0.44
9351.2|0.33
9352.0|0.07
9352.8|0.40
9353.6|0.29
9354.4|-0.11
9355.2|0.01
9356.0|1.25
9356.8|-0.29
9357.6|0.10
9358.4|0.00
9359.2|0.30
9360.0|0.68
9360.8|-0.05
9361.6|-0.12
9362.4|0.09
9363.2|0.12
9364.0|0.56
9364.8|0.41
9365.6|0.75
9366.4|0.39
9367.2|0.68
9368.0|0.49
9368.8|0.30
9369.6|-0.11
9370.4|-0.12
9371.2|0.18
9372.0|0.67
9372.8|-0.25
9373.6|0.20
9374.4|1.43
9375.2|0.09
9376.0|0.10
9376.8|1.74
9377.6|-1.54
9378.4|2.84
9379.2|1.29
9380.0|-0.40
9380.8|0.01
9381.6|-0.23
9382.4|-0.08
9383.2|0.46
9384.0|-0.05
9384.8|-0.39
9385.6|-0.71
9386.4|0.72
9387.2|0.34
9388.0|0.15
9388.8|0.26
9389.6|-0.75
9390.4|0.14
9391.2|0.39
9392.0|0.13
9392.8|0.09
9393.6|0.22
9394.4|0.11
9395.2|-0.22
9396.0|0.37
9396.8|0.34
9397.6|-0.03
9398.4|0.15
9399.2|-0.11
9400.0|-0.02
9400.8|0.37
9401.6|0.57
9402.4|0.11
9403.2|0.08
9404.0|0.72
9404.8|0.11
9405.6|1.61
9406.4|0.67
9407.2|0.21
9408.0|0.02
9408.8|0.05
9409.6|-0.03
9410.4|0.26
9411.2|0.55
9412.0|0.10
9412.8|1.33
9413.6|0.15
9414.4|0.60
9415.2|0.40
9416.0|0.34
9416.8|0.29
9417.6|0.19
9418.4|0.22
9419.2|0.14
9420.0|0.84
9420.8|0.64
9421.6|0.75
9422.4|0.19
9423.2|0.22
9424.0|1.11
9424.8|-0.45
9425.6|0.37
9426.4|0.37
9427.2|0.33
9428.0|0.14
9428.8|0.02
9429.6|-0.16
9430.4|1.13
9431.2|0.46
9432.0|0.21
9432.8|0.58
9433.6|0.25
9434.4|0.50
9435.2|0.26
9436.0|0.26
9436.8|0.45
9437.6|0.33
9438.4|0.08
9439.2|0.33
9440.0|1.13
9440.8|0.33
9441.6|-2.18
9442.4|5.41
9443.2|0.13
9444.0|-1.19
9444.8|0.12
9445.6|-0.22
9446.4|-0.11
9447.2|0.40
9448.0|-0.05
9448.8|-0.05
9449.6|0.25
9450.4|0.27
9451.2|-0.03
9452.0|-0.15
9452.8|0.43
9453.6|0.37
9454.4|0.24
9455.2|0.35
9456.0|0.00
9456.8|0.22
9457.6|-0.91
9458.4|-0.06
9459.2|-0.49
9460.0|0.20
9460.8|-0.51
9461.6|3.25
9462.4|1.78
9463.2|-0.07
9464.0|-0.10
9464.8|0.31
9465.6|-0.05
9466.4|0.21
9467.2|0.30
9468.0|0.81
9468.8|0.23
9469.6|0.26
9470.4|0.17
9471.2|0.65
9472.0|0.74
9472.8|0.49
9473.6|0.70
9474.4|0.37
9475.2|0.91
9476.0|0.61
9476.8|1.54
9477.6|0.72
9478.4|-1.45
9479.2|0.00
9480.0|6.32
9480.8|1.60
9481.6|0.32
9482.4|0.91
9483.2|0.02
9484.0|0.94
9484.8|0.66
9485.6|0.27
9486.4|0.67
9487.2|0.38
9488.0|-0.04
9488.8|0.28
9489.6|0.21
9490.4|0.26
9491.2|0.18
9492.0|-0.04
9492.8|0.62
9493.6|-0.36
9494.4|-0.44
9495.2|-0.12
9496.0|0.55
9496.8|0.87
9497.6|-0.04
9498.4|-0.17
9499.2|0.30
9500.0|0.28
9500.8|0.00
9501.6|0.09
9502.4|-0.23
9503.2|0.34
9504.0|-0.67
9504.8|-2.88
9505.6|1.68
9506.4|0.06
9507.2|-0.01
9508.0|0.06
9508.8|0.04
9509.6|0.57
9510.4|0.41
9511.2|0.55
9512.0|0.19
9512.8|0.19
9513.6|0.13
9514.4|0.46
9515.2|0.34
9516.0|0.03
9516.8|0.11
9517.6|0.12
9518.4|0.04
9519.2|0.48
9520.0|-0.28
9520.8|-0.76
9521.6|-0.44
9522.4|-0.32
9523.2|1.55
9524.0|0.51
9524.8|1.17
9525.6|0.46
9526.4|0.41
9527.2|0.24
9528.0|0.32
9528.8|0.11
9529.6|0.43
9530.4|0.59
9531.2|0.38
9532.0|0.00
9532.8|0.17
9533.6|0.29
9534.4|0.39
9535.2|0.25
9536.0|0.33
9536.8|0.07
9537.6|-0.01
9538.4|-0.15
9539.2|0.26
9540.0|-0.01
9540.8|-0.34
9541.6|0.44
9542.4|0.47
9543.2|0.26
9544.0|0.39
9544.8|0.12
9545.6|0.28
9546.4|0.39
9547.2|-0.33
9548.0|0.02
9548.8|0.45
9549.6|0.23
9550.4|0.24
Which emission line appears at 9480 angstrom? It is Hgamma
